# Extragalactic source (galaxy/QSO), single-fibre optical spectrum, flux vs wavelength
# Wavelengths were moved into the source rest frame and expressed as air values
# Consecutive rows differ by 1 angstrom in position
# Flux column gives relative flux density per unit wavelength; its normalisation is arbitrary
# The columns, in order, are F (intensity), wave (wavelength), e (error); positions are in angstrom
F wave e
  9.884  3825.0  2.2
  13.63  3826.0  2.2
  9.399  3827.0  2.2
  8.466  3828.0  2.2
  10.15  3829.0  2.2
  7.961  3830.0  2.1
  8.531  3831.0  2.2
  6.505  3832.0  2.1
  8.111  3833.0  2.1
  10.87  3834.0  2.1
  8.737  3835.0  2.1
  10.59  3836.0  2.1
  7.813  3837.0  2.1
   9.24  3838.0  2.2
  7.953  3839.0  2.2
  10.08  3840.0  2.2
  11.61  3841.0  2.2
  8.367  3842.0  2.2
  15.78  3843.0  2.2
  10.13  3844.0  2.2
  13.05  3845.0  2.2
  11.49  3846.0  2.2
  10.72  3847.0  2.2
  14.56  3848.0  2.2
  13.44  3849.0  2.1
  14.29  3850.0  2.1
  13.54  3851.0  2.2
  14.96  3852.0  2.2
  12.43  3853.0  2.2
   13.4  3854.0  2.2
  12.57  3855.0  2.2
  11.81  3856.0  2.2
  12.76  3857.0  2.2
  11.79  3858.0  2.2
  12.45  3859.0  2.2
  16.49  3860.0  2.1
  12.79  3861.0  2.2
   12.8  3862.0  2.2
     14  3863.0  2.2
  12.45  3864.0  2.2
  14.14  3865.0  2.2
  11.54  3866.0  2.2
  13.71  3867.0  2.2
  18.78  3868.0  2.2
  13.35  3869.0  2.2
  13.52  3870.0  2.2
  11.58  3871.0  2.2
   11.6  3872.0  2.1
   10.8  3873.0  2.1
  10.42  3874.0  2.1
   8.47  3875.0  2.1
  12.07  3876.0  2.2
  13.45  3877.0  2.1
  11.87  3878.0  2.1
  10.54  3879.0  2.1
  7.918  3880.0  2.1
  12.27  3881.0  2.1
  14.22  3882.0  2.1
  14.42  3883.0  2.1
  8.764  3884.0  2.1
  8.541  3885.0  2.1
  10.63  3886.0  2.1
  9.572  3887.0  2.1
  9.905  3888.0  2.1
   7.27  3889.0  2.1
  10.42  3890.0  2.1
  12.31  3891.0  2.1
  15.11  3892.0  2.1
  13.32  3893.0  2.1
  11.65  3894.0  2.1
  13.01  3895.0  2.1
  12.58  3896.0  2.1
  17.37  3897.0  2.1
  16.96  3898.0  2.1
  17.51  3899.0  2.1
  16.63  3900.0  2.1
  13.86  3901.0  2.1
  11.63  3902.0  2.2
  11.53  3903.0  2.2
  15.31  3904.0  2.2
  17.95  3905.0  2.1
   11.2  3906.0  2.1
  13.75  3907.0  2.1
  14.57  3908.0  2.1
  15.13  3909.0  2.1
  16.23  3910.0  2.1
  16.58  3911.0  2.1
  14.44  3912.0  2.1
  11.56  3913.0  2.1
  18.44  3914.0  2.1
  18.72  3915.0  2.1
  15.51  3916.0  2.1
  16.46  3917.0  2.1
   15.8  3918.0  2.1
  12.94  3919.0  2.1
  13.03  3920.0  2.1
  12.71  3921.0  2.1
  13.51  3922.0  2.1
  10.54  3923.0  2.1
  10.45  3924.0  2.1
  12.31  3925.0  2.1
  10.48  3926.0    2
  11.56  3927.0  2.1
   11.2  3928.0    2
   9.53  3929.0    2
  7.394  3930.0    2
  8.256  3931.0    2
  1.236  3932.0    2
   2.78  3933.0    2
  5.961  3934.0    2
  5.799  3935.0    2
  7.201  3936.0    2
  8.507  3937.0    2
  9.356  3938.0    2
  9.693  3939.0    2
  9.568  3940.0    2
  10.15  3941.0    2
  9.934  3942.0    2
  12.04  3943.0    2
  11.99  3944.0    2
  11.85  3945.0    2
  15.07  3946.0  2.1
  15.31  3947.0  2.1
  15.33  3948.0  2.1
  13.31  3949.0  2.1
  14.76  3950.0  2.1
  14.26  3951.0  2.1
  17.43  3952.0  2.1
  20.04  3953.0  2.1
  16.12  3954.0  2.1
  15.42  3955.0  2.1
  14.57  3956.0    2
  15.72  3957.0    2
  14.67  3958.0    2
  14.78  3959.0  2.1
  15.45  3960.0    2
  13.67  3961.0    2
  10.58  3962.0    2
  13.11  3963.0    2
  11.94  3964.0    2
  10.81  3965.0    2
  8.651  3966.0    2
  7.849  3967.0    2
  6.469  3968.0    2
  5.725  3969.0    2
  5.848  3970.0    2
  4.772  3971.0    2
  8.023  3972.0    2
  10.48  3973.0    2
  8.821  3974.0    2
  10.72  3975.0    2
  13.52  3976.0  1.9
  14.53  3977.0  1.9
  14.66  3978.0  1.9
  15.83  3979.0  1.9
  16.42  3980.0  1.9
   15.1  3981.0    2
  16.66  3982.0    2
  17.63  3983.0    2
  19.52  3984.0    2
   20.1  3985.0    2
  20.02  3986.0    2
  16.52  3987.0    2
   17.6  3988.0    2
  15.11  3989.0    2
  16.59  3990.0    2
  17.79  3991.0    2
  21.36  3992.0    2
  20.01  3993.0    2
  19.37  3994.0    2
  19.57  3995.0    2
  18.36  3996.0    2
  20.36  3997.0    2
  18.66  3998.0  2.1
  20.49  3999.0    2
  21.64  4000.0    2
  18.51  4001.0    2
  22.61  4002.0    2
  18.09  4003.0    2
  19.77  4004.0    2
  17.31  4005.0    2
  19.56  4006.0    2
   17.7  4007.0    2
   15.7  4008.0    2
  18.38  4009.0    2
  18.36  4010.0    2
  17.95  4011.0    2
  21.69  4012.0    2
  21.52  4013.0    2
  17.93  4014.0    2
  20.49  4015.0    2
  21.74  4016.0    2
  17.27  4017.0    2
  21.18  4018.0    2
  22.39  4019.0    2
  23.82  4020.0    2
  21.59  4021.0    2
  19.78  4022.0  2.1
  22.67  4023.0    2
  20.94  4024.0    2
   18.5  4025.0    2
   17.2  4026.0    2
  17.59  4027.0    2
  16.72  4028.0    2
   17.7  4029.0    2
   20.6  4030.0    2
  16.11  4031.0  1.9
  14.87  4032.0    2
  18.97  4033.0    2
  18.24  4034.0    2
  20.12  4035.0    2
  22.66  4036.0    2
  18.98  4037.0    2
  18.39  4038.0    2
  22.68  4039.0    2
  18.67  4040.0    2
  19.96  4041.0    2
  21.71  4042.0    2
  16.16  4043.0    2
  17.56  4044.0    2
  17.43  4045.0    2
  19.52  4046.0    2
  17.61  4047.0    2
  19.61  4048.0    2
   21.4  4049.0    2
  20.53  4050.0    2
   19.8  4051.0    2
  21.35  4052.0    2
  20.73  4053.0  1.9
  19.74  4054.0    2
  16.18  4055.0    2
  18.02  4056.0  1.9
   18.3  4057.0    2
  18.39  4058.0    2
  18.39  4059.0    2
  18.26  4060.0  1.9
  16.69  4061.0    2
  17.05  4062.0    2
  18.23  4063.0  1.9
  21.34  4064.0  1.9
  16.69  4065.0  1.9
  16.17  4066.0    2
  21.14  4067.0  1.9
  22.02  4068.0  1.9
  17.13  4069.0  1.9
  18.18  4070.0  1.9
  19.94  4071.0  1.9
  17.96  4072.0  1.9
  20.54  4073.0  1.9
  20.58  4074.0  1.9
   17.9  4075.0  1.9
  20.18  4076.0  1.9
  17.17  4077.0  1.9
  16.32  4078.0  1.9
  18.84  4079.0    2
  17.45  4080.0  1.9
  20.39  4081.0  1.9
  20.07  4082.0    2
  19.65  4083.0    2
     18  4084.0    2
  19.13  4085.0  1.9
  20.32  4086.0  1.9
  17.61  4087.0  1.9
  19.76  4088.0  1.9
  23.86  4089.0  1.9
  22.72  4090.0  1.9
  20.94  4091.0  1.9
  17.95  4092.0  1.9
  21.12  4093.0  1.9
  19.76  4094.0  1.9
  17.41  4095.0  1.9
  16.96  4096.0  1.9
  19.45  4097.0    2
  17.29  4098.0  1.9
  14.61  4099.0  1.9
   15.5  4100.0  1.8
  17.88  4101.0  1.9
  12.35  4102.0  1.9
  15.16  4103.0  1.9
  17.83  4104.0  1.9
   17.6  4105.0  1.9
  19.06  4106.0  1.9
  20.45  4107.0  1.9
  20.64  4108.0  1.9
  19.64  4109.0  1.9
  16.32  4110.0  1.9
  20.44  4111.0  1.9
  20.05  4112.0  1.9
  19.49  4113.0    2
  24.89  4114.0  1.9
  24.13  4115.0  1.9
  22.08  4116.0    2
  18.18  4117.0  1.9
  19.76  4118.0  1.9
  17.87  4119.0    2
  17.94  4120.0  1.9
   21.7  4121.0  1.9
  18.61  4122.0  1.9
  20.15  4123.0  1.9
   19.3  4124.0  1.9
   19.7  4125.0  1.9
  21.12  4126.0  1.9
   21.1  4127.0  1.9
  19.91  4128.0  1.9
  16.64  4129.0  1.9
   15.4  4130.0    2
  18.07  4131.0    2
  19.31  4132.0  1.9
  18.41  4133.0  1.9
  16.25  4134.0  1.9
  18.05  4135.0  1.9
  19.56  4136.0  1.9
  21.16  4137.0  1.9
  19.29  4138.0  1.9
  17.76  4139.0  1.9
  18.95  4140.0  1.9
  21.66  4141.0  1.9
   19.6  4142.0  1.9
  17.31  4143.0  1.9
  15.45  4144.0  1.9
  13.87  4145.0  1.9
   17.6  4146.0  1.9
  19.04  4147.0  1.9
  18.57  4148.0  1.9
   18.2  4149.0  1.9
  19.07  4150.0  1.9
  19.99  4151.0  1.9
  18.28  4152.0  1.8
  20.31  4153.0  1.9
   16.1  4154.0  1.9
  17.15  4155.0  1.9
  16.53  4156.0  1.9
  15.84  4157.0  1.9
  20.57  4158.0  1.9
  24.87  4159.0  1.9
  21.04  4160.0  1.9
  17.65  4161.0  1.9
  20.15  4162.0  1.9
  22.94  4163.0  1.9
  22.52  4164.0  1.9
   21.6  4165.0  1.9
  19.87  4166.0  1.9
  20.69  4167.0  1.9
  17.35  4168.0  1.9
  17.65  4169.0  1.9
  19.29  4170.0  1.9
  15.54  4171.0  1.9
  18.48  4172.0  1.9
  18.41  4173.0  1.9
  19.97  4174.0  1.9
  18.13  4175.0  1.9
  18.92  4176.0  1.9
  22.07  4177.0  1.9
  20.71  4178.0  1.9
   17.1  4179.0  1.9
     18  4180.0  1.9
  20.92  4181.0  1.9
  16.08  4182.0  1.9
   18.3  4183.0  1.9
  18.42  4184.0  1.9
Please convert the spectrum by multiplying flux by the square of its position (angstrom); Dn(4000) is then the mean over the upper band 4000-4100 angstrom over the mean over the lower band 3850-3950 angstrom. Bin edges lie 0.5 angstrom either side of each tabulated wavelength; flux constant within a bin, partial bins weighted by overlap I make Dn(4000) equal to 1.67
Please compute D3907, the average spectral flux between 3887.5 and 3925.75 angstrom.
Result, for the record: 13.9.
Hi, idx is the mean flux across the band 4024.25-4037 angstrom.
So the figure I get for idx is 18.4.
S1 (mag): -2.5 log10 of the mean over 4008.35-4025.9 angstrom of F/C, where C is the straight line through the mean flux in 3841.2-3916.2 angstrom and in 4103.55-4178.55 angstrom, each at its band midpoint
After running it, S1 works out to -0.237 mag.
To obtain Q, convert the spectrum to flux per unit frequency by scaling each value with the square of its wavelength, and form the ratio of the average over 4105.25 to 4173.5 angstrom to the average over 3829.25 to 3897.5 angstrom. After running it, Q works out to 1.9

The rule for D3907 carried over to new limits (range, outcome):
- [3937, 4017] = 15.3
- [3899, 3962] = 12.8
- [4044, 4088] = 18.9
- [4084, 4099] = 19.4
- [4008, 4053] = 19.5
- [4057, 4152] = 18.8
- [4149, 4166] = 19.6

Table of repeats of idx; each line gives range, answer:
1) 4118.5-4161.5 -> 18.7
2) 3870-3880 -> 11.2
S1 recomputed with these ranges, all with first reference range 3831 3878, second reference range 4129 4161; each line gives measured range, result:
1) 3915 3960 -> 0.150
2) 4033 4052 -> -0.207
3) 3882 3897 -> 0.106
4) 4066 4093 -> -0.146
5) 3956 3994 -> 0.068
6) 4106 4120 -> -0.140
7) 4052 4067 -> -0.114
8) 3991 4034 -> -0.244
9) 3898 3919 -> -0.152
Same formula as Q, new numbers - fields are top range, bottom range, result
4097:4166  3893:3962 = 1.62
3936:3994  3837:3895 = 1.19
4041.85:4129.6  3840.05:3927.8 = 1.62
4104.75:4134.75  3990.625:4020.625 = 1.05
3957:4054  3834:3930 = 1.46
